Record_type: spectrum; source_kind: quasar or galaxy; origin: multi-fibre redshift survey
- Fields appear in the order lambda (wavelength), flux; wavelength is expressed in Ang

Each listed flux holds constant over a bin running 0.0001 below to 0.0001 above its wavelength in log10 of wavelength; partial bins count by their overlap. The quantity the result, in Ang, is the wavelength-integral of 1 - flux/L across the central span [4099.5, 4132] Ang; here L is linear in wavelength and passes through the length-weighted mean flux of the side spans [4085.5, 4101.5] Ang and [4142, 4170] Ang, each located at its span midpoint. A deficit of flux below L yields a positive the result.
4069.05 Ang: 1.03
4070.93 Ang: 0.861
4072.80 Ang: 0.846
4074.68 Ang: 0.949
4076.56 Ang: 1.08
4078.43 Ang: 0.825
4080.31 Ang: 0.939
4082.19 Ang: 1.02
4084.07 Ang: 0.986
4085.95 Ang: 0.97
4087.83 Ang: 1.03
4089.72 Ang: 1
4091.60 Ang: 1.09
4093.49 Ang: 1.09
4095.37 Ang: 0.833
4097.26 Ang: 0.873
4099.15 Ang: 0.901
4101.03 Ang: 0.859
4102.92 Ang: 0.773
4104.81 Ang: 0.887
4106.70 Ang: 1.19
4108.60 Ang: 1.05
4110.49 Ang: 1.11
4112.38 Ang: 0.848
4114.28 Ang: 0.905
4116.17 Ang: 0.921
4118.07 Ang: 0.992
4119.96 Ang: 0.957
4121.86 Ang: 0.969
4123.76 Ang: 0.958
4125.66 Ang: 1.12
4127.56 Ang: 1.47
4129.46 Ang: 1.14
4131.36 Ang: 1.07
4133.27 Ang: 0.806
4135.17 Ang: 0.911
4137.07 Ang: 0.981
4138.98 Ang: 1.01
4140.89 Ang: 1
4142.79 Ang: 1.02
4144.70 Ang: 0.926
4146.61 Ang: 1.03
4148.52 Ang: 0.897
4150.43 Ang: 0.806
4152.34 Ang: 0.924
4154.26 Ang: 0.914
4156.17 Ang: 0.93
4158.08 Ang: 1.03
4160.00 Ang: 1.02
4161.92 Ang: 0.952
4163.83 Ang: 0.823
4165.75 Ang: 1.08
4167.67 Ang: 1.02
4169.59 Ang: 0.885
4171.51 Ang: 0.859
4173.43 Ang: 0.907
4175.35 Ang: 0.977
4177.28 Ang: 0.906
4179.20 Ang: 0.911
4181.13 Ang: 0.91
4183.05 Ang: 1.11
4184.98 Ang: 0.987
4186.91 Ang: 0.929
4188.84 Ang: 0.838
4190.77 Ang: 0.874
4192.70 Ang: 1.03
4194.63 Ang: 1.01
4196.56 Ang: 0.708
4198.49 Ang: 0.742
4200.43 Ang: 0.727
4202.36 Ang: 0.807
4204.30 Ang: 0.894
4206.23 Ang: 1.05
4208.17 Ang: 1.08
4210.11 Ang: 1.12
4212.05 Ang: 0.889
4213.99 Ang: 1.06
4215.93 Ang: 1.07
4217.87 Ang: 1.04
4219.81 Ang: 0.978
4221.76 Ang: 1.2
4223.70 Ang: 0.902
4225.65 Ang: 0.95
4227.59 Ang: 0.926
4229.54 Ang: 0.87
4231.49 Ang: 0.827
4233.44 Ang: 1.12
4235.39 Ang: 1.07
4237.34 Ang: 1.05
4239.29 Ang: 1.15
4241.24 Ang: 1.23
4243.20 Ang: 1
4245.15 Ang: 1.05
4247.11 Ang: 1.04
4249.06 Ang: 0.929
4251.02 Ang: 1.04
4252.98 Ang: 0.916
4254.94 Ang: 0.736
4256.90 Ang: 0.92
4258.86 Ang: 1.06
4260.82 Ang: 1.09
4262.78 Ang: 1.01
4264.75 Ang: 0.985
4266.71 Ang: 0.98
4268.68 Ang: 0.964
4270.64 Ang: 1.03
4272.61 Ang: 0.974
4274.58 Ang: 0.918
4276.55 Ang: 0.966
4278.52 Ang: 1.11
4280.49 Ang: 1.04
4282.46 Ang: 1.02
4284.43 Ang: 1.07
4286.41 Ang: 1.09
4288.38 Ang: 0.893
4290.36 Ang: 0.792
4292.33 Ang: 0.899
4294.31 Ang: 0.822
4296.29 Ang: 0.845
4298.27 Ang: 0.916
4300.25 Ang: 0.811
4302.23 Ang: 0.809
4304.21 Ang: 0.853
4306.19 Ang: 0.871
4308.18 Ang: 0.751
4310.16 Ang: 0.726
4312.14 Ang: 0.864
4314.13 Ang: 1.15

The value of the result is -1.75 Ang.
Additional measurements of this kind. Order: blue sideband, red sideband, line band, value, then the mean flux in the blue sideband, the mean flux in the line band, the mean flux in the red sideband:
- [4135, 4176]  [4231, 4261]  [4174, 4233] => 2.4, 0.951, 0.945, 1.02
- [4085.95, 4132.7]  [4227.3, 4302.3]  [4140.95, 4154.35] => 0.8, 0.999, 0.937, 0.976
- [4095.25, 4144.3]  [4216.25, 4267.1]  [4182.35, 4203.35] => 2.4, 0.985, 0.884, 1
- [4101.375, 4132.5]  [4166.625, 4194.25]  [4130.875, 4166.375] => 1.0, 1.02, 0.951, 0.941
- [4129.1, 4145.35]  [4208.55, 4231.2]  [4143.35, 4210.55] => 3.9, 0.98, 0.931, 0.997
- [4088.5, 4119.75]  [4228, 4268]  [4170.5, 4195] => 1.0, 0.958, 0.94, 1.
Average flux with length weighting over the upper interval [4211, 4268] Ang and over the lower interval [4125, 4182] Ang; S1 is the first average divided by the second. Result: 1.03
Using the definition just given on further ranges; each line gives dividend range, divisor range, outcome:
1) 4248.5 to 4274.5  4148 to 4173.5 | 1.04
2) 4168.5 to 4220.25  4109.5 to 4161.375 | 0.95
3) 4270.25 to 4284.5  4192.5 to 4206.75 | 1.18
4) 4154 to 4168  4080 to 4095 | 0.96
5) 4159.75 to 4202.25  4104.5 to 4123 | 0.93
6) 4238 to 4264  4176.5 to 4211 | 1.10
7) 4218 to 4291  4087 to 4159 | 1.02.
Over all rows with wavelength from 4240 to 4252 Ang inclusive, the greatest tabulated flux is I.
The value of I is 1.23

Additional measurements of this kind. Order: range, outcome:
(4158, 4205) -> 1.11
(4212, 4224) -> 1.2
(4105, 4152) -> 1.47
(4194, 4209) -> 1.08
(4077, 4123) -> 1.19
